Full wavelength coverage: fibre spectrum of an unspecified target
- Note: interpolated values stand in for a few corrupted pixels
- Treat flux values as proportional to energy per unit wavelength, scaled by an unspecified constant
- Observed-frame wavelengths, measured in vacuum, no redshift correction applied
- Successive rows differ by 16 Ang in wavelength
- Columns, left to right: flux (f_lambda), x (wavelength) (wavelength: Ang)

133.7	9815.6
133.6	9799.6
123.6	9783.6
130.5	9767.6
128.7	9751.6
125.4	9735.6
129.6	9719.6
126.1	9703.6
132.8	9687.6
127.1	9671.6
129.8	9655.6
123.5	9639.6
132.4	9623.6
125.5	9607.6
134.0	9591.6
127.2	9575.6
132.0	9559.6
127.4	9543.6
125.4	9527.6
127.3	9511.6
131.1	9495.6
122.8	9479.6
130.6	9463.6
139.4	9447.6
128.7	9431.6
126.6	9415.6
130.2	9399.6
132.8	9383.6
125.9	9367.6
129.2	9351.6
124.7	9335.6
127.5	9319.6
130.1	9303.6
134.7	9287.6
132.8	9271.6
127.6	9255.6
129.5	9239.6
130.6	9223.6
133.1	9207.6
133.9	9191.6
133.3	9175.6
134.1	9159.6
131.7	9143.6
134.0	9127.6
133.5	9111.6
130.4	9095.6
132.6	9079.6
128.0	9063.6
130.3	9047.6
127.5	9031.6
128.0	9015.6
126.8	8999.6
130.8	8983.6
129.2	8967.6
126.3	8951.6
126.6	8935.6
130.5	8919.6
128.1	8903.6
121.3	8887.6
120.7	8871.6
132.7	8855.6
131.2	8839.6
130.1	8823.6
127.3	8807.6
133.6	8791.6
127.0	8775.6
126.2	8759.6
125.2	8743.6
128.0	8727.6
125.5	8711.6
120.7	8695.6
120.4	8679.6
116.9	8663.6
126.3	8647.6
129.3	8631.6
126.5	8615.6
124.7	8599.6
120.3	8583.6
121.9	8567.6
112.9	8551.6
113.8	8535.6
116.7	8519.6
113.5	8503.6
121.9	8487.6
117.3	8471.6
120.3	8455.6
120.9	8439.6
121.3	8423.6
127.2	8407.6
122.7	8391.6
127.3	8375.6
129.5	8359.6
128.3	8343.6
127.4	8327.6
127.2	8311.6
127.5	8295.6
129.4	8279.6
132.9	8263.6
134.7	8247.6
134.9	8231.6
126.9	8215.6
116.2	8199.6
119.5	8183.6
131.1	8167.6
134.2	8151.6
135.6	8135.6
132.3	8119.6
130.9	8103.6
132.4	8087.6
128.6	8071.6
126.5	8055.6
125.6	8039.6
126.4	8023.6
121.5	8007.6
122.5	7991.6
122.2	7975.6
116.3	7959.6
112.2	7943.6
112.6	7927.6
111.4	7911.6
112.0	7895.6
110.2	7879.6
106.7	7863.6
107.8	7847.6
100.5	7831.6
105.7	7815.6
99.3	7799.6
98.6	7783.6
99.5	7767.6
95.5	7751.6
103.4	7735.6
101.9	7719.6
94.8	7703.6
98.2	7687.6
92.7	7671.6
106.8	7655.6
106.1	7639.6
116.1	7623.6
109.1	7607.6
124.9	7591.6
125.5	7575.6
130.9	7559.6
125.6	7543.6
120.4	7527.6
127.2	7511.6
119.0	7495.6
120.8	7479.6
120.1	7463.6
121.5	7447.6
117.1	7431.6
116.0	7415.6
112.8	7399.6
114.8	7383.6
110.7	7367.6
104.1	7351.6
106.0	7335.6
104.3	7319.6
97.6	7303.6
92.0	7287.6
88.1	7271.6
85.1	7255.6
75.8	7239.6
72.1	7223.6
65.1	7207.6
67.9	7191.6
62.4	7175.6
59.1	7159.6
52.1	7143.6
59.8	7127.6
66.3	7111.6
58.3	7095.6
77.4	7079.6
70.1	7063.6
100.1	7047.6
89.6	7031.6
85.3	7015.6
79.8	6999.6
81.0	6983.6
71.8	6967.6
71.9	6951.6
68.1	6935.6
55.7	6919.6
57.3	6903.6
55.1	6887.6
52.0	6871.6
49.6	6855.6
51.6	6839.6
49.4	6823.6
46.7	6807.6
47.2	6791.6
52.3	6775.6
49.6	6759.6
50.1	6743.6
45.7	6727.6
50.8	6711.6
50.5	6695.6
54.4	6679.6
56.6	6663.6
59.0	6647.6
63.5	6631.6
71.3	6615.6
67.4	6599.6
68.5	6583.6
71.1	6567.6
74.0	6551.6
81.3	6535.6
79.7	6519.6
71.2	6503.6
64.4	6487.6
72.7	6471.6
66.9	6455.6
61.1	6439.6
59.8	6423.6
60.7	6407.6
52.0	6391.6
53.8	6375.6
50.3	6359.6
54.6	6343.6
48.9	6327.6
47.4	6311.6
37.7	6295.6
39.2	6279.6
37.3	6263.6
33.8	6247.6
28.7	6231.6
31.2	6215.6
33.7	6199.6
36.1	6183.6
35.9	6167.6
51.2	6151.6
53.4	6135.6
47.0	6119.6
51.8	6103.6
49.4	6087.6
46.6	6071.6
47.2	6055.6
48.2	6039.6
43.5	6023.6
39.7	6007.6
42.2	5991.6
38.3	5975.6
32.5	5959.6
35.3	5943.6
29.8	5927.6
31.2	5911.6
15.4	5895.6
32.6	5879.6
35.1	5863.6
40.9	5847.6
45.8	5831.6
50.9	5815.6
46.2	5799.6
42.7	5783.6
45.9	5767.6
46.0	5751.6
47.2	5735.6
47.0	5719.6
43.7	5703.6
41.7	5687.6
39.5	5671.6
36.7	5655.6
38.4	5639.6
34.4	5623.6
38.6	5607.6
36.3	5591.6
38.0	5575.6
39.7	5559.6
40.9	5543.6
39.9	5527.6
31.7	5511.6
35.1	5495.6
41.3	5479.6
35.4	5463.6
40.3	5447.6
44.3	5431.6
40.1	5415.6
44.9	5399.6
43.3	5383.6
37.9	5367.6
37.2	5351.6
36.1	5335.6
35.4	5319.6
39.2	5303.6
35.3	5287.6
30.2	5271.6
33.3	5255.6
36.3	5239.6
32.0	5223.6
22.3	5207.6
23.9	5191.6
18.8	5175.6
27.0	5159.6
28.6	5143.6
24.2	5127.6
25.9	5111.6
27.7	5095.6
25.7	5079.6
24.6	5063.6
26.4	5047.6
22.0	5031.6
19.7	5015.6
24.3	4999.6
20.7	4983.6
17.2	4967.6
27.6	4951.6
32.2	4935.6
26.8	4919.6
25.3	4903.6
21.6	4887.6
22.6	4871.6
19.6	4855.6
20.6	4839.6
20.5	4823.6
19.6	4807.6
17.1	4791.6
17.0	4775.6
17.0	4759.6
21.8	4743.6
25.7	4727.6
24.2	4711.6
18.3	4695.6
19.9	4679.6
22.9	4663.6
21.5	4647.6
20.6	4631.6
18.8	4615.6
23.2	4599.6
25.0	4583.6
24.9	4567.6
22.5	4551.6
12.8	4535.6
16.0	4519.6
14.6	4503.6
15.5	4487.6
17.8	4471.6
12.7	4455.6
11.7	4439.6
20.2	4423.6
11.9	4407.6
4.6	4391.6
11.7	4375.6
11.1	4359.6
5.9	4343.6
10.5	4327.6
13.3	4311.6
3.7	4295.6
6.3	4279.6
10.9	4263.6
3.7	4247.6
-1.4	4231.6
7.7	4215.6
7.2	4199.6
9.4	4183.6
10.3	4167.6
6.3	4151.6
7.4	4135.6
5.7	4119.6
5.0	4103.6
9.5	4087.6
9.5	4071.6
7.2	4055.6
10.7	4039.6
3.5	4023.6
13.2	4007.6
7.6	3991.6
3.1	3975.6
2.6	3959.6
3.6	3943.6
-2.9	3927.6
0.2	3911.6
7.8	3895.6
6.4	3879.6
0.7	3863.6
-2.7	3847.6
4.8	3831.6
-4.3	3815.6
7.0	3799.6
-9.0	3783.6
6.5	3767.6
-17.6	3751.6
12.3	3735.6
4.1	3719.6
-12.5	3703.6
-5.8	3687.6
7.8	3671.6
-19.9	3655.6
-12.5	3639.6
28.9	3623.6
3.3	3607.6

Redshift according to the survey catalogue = 0.00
